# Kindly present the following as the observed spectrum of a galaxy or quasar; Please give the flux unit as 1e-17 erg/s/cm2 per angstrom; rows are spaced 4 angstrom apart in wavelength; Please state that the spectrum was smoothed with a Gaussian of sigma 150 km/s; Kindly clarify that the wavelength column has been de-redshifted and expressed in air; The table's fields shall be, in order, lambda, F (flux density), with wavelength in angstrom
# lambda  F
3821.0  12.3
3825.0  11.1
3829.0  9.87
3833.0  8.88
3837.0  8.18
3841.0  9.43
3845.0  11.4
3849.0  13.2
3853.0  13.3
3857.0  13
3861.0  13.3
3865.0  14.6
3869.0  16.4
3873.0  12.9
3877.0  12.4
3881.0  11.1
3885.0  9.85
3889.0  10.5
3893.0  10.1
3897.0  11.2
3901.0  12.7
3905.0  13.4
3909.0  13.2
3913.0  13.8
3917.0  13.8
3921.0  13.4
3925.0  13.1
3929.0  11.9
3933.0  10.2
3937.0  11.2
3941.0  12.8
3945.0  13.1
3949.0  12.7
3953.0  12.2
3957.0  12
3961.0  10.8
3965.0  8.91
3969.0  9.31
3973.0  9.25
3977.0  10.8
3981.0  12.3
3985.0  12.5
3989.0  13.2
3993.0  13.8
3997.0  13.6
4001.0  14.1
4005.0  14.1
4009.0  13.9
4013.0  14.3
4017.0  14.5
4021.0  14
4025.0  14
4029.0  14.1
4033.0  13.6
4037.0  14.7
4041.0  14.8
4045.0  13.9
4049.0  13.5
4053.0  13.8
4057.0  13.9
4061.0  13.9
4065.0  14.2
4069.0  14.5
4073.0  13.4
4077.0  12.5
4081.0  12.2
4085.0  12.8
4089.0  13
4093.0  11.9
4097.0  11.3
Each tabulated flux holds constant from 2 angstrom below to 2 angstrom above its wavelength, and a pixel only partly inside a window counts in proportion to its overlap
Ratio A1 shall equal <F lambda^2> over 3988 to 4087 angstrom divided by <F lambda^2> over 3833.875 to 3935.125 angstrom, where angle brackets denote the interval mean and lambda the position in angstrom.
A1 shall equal 1.22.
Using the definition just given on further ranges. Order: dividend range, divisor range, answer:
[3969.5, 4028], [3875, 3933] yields 1.13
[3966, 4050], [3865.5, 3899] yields 1.18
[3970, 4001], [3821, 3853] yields 1.24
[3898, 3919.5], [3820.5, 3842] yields 1.41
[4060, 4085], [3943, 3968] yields 1.23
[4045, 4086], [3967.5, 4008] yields 1.13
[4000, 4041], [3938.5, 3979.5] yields 1.30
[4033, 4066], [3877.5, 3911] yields 1.32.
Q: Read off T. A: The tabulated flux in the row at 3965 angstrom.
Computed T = 8.91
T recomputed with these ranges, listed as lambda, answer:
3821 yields 12.3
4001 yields 14.1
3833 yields 8.88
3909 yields 13.2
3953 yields 12.2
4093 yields 11.9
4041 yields 14.8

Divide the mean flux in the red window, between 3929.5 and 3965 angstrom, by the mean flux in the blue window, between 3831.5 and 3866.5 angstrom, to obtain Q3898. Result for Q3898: 1.00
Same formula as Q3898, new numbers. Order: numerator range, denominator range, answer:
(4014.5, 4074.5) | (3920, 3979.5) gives 1.23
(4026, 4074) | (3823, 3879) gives 1.17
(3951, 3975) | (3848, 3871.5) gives 0.74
